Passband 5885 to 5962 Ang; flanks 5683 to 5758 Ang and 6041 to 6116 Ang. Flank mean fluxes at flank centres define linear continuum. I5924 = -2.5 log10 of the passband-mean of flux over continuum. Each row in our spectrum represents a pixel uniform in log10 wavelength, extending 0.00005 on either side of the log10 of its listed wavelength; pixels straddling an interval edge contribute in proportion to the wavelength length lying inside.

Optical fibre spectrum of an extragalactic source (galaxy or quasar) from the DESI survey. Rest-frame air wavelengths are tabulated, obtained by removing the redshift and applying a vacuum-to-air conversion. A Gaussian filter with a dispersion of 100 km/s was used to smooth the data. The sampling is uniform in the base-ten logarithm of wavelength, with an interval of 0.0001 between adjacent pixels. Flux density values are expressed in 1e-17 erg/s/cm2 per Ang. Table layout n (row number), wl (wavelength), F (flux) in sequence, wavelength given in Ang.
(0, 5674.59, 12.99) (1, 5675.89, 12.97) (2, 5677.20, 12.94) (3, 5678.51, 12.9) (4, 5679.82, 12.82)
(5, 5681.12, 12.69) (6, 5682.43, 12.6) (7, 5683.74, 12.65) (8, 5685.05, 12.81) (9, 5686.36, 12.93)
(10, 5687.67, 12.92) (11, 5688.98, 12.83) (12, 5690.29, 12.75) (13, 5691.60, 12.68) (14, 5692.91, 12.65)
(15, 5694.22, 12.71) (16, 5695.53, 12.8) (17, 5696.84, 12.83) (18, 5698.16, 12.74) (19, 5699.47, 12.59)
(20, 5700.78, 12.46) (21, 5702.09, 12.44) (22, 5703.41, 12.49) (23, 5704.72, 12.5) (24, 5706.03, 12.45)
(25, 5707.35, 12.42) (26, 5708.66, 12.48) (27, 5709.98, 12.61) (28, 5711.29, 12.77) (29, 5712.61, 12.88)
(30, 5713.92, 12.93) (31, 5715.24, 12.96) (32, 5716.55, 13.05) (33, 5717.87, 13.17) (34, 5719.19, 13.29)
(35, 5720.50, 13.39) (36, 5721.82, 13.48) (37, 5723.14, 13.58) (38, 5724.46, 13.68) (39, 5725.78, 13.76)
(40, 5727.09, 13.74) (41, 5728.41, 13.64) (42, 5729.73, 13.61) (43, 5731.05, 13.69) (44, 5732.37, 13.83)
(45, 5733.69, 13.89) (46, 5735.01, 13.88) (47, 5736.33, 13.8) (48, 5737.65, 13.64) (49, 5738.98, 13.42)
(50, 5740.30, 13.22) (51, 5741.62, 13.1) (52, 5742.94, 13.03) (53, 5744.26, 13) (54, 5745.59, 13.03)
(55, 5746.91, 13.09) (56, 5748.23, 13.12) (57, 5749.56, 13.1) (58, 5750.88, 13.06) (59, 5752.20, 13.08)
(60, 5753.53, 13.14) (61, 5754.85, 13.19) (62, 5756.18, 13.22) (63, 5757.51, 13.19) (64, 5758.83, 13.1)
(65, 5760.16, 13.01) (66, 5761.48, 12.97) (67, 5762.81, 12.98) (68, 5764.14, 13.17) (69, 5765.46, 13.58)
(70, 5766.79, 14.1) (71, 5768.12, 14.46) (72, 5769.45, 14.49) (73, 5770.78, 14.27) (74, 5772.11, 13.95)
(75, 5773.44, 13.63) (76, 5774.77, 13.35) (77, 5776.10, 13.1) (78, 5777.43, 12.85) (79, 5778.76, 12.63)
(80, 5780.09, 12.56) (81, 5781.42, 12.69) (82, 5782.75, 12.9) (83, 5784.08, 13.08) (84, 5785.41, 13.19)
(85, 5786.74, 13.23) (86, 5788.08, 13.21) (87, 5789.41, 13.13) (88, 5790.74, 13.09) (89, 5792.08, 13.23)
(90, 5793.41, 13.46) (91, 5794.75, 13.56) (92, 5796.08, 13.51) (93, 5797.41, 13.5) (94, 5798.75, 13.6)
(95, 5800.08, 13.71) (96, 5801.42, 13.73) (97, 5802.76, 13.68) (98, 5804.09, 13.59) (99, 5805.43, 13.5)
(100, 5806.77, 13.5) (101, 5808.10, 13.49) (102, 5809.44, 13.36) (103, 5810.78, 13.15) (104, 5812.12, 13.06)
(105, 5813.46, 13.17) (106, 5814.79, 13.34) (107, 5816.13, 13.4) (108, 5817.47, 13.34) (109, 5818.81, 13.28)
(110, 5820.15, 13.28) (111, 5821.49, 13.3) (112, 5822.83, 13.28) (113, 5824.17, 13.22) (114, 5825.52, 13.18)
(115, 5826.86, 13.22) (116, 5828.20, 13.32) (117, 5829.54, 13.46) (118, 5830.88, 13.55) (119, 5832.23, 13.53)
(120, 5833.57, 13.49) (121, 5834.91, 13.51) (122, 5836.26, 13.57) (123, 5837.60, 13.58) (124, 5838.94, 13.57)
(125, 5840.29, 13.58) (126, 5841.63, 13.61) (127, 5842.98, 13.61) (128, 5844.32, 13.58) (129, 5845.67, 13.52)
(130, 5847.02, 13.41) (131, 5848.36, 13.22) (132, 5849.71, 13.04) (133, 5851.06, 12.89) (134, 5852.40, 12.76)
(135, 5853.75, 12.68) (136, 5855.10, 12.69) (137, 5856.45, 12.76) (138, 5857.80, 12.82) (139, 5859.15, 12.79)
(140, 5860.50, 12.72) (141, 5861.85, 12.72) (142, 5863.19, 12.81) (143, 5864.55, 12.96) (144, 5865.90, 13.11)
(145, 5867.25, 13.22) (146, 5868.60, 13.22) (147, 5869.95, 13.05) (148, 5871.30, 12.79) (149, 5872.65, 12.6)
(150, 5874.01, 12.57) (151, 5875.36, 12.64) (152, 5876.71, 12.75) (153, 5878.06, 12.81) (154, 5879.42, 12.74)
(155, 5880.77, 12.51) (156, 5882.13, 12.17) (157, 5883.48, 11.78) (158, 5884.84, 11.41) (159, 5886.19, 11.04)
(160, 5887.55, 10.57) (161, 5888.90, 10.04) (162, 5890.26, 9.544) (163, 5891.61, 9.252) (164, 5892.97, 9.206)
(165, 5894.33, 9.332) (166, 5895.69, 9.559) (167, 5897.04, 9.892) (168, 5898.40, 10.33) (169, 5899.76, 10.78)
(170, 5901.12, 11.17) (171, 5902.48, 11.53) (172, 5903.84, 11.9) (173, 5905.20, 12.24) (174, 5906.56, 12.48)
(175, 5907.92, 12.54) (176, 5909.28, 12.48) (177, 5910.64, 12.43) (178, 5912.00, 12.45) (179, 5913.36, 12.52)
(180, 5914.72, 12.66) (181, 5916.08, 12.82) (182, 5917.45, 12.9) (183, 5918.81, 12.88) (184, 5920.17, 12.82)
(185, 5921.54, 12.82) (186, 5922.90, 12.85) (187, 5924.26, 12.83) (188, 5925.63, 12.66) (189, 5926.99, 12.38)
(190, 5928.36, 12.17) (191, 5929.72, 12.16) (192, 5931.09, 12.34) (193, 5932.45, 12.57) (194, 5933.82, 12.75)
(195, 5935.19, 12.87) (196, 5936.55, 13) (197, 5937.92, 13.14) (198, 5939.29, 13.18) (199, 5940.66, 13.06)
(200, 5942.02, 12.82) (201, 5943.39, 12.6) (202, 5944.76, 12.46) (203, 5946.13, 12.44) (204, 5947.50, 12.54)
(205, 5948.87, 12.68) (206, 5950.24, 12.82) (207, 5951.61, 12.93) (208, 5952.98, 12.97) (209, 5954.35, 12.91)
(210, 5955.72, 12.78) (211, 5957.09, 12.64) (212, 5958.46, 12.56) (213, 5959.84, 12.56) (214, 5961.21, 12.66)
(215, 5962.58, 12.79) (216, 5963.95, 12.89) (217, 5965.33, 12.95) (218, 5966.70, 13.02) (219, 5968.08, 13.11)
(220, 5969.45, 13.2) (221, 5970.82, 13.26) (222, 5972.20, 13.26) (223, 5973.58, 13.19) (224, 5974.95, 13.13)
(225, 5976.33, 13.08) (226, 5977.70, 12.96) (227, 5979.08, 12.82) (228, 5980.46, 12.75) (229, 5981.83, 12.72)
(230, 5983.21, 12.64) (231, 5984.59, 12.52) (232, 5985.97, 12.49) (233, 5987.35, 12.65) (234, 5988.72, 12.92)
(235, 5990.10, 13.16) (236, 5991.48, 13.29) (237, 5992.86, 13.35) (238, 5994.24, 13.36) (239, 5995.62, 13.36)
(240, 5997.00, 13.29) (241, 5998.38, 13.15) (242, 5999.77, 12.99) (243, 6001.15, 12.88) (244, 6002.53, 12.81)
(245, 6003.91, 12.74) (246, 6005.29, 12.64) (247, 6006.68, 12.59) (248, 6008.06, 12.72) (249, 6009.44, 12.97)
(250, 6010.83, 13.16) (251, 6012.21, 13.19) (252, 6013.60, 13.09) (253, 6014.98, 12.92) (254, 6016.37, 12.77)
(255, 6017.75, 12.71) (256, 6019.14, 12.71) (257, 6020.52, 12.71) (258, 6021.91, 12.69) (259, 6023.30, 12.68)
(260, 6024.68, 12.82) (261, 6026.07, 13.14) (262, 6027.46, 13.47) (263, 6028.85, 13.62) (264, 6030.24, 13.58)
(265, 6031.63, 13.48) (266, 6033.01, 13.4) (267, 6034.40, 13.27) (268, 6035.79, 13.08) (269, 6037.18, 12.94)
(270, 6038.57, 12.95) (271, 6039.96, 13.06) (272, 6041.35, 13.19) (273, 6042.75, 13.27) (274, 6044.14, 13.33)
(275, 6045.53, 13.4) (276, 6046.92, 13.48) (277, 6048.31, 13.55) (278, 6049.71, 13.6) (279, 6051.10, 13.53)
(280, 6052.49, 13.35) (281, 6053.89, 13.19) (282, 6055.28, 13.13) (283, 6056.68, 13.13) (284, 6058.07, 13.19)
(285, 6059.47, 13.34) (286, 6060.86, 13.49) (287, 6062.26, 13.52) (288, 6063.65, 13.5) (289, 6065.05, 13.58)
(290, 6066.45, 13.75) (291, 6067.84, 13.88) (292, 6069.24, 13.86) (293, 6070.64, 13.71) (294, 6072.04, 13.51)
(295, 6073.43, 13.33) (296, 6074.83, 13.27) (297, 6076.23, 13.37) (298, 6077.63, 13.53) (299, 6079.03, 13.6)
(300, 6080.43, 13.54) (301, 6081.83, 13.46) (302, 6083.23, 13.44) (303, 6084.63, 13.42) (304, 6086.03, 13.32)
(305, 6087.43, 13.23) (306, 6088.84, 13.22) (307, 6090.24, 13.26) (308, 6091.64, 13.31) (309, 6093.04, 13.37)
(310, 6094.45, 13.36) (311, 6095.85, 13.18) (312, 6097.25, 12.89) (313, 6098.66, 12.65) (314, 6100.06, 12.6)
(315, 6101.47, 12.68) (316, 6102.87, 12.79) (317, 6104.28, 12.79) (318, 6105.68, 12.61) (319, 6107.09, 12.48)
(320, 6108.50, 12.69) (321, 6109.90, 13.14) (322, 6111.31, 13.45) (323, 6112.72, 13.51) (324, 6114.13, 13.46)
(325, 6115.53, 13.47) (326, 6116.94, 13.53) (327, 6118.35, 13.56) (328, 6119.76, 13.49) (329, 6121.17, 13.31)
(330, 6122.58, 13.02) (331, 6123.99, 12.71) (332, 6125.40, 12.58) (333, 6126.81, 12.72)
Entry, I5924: 0.10 mag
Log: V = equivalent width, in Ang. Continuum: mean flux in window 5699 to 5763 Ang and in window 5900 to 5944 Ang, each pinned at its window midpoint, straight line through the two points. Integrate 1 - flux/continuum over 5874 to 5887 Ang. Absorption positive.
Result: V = 0.48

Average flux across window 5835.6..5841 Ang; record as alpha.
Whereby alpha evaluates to 13.6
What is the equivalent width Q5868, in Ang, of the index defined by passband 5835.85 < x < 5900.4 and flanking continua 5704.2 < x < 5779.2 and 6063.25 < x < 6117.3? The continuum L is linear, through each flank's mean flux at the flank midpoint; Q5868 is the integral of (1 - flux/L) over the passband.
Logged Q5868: 5.10 Ang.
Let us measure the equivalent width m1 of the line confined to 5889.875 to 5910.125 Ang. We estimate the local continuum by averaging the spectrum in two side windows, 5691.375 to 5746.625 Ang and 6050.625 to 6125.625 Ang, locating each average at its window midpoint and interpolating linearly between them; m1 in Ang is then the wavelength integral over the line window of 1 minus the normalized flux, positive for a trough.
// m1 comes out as 3.6 Ang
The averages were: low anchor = 13.1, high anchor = 13.3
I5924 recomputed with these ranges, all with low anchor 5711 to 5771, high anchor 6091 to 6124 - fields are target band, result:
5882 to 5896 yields 0.27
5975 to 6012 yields 0.02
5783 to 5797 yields 0.01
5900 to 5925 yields 0.07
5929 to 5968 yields 0.04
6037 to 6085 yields -0.02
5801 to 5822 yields 0.00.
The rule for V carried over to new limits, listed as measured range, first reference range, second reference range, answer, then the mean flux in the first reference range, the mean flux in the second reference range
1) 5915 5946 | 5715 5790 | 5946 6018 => 0.7 Ang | 13.3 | 12.9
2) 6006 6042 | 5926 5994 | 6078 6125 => -0.2 Ang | 12.8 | 13.2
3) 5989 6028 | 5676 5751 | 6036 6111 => 0.7 Ang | 13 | 13.3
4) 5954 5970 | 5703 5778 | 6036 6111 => 0.5 Ang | 13.3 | 13.3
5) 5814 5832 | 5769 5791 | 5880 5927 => -0.9 Ang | 13.2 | 11.6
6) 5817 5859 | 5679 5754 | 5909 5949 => -1.4 Ang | 13.1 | 12.7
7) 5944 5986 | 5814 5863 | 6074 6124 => 1.2 Ang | 13.2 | 13.2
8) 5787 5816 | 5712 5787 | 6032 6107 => -0.2 Ang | 13.3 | 13.3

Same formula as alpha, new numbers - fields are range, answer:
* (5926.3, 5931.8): 12.3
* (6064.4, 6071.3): 13.8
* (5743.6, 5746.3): 13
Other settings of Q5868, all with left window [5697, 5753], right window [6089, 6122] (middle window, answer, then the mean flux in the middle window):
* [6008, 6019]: 0.1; 12.9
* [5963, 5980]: 0.1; 13.1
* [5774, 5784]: 0.2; 12.9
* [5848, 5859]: 0.2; 12.8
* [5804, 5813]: -0.2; 13.3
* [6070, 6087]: -0.4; 13.5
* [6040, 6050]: -0.2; 13.4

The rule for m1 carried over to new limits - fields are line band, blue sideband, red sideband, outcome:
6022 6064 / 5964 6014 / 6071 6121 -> -0.6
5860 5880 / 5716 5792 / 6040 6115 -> 0.7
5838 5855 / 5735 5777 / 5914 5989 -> -0.2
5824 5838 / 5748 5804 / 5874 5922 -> -1.0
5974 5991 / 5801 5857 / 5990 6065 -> 0.5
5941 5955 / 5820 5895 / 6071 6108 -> 0.1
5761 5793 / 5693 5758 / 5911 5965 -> -0.8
